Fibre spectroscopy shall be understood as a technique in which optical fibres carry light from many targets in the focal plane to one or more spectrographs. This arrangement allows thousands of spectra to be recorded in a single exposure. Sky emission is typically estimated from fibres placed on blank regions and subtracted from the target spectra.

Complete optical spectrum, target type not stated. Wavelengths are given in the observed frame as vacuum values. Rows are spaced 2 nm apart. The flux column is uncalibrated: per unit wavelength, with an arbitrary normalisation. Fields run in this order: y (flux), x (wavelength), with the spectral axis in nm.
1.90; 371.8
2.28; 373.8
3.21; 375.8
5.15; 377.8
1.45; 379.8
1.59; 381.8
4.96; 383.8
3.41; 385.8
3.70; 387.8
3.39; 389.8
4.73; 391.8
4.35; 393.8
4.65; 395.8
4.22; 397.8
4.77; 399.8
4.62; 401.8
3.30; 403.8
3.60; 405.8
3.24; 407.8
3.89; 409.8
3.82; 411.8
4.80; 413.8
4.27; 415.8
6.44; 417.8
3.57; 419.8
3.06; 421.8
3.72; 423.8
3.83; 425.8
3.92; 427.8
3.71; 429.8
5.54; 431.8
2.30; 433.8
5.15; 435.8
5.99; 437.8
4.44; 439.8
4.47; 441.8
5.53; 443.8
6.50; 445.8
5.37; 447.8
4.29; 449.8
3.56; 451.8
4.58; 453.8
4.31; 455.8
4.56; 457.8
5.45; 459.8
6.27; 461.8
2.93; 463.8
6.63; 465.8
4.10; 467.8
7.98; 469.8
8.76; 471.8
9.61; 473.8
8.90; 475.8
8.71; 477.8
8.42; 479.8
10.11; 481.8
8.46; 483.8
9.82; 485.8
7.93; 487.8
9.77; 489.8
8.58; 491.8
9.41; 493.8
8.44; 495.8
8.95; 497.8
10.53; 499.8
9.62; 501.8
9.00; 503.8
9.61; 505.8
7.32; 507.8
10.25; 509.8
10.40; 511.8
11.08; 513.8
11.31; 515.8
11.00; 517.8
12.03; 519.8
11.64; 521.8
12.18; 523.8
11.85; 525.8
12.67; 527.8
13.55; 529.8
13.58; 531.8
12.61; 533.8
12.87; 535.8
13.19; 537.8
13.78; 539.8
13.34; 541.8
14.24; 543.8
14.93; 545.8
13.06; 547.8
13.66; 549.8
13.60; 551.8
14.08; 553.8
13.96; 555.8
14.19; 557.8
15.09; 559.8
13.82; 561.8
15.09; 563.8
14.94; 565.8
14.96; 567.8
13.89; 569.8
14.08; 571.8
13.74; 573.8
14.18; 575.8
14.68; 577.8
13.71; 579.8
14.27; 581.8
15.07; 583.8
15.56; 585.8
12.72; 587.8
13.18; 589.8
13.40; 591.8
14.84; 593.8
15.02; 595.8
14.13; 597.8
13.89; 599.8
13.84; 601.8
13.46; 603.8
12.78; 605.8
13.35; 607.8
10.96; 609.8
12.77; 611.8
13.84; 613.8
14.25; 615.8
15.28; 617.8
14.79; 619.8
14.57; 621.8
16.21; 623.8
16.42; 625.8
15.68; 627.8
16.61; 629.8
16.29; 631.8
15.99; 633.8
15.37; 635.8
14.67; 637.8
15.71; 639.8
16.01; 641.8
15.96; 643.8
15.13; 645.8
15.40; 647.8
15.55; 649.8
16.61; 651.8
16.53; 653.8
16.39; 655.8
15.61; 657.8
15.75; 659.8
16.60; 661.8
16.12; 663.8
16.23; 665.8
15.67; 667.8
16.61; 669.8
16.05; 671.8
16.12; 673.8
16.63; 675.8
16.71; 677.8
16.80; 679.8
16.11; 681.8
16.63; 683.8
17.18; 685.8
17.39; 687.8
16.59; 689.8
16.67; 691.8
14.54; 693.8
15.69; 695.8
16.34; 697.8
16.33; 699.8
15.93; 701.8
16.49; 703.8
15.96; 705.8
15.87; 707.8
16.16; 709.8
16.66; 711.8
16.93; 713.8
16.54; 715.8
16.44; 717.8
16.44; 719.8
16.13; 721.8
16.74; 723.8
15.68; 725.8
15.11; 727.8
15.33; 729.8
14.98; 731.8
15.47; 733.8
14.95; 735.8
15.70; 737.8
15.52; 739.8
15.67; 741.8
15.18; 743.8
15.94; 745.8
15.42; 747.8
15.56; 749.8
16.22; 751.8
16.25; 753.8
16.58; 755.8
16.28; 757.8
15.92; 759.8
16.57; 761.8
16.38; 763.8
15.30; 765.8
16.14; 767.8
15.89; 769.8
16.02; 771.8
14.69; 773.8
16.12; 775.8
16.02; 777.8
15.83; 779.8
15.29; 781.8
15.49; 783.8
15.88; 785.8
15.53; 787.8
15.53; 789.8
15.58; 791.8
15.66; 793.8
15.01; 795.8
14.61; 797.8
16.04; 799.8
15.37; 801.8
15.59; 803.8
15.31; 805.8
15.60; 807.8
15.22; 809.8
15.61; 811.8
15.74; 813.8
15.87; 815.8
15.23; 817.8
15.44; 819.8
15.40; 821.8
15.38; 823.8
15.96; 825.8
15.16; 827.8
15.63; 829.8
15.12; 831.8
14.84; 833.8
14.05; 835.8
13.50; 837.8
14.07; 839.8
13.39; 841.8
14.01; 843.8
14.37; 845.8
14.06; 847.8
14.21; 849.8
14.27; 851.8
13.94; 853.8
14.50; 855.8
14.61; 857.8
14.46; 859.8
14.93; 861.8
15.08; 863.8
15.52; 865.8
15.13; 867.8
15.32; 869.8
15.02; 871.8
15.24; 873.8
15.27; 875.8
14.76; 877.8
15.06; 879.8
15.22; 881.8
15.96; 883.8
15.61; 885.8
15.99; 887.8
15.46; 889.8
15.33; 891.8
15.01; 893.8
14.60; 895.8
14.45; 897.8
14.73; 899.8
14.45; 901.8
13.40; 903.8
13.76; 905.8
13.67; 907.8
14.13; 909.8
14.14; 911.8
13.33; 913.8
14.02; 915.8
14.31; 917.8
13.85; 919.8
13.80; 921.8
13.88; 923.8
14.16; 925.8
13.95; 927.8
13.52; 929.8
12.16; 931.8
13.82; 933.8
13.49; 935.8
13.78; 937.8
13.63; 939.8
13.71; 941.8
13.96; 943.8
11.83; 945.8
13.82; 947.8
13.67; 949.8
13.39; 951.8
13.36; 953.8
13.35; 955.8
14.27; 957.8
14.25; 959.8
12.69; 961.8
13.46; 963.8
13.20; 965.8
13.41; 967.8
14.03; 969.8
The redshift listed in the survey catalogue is 0.18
